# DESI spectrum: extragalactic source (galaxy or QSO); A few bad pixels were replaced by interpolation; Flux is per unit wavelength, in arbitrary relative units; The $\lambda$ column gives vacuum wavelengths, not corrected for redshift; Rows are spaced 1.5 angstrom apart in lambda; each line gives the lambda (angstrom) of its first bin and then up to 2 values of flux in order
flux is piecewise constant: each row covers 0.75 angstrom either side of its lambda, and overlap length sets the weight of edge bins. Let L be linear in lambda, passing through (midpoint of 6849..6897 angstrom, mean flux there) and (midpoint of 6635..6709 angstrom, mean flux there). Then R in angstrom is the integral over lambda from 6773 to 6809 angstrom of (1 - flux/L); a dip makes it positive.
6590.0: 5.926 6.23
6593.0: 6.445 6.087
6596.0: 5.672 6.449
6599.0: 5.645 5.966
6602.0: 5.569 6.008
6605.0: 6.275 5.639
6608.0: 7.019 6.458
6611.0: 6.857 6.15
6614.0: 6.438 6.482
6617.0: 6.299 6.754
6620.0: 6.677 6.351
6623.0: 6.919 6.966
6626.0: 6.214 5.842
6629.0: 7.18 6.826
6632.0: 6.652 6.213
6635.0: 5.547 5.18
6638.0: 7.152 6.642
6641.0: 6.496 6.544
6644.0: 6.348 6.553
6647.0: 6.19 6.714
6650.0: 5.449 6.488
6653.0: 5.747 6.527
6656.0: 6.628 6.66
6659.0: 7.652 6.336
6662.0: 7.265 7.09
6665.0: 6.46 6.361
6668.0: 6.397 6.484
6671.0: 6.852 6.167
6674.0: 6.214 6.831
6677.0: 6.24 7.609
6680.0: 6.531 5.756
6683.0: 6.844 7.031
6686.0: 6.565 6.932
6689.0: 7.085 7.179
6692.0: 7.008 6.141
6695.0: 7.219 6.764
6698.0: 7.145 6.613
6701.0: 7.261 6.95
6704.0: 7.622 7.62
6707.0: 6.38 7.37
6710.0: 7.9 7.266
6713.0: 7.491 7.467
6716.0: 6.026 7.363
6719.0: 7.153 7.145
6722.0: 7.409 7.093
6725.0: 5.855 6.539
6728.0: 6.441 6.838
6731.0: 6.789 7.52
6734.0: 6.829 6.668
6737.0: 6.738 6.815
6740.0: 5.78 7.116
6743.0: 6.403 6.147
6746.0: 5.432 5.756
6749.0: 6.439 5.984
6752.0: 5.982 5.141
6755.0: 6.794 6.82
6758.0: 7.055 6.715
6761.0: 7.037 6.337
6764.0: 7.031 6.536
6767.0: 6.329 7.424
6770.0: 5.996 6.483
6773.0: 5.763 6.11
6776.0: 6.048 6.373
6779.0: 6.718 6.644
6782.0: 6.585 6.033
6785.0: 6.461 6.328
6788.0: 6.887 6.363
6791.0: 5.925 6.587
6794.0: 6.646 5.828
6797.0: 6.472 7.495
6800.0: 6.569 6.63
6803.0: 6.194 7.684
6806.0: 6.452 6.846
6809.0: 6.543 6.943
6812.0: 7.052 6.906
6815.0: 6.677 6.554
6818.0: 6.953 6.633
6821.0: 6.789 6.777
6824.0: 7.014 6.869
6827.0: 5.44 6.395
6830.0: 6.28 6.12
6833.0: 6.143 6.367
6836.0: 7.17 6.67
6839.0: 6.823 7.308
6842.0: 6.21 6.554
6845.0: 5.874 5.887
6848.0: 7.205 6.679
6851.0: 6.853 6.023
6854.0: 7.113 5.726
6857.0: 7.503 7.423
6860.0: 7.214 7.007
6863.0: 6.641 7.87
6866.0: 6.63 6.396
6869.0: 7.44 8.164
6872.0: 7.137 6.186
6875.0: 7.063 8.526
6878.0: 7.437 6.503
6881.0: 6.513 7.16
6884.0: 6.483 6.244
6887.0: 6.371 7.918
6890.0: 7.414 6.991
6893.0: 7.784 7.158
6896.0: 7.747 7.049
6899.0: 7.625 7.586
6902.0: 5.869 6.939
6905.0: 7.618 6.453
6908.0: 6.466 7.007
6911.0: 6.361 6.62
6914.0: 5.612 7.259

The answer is 2.0 angstrom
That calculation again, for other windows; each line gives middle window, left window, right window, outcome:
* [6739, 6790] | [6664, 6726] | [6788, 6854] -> 2.55 angstrom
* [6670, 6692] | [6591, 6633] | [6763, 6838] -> -0.96 angstrom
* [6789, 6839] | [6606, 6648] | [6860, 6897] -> 2.43 angstrom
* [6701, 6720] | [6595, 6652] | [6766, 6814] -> -2.29 angstrom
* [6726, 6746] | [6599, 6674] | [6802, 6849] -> -0.26 angstrom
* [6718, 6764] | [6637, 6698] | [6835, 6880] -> 1.13 angstrom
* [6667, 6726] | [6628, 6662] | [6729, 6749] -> -3.66 angstrom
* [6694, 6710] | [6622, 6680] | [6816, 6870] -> -1.35 angstrom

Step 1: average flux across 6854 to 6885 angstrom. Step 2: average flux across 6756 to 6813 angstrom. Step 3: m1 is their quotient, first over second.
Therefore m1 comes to 1.07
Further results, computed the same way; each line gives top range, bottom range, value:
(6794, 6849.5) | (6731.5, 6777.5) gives 1.03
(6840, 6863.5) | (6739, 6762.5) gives 1.06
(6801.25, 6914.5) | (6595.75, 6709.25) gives 1.04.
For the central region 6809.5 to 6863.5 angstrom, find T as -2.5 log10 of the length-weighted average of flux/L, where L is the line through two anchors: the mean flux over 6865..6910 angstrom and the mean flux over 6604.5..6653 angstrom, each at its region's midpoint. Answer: 0.04 mag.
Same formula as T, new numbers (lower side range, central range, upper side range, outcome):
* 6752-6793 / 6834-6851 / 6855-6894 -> 0.041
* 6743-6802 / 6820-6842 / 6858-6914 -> 0.026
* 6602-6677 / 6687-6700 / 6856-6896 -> -0.047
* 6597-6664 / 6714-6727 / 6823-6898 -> -0.048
